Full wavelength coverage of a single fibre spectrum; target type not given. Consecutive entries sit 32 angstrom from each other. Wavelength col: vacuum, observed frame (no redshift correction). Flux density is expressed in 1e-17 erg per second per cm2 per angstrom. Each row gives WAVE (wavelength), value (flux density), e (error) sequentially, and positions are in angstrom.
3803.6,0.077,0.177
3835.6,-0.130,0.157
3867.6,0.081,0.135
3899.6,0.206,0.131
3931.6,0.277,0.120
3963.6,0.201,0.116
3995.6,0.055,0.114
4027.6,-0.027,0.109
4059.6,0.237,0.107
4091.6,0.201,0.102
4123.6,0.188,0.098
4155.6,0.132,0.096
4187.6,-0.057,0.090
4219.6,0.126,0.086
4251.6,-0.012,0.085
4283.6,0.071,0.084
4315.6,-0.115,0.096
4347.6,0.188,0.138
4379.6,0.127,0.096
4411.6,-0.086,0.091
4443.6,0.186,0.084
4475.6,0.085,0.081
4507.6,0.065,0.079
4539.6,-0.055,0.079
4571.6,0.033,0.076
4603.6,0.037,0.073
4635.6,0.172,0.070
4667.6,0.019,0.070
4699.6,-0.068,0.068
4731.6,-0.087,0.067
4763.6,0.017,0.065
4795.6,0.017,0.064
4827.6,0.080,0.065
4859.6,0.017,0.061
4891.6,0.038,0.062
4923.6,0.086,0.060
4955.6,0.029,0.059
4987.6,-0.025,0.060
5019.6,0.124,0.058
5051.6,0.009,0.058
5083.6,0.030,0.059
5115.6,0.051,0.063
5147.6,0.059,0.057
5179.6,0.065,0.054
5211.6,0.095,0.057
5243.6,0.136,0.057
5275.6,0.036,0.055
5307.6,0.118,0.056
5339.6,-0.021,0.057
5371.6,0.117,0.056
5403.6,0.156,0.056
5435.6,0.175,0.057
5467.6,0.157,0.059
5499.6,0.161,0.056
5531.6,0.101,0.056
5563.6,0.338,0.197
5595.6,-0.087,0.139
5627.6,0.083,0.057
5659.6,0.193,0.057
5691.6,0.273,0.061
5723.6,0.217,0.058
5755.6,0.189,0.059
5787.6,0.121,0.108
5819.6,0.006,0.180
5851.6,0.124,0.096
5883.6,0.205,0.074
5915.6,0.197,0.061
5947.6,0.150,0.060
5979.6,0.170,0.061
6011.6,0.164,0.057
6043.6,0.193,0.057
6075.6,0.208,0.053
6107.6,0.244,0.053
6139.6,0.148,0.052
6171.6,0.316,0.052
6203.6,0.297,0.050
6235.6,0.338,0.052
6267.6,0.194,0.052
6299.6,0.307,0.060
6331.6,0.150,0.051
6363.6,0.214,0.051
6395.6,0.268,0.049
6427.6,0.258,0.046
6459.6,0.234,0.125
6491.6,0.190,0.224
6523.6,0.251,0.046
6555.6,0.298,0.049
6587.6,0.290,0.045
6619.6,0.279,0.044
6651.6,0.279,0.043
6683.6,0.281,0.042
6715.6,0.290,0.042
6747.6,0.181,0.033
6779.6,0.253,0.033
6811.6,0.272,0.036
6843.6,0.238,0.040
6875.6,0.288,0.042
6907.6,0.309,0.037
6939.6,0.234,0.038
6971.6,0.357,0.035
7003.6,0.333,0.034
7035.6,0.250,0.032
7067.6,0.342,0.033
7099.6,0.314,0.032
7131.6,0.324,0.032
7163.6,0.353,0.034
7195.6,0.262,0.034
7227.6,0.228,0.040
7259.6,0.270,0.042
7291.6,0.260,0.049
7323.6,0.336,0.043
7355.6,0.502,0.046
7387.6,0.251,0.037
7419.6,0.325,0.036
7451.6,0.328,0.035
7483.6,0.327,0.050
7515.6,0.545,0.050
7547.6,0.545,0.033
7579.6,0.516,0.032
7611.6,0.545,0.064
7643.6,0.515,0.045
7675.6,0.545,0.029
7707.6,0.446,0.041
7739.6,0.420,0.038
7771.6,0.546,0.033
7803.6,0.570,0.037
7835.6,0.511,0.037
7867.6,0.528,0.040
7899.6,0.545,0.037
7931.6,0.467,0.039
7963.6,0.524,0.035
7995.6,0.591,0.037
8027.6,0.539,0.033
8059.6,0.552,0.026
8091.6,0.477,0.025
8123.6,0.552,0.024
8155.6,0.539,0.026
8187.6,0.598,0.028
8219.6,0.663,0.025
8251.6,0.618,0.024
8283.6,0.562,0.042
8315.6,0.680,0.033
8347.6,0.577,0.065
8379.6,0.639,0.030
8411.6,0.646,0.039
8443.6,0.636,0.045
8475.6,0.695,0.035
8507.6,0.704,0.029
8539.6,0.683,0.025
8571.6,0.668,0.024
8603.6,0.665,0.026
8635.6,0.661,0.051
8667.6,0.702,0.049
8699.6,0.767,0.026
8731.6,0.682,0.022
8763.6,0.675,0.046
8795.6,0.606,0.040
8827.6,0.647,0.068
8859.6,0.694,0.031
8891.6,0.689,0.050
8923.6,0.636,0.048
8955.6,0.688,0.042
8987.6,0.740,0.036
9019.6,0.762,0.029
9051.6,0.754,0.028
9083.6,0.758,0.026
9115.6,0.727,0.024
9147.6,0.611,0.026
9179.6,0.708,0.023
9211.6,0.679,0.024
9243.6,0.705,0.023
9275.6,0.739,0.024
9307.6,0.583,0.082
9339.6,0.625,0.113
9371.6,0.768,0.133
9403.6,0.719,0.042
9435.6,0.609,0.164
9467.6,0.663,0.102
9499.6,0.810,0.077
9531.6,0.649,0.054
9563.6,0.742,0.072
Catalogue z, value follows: 0.881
